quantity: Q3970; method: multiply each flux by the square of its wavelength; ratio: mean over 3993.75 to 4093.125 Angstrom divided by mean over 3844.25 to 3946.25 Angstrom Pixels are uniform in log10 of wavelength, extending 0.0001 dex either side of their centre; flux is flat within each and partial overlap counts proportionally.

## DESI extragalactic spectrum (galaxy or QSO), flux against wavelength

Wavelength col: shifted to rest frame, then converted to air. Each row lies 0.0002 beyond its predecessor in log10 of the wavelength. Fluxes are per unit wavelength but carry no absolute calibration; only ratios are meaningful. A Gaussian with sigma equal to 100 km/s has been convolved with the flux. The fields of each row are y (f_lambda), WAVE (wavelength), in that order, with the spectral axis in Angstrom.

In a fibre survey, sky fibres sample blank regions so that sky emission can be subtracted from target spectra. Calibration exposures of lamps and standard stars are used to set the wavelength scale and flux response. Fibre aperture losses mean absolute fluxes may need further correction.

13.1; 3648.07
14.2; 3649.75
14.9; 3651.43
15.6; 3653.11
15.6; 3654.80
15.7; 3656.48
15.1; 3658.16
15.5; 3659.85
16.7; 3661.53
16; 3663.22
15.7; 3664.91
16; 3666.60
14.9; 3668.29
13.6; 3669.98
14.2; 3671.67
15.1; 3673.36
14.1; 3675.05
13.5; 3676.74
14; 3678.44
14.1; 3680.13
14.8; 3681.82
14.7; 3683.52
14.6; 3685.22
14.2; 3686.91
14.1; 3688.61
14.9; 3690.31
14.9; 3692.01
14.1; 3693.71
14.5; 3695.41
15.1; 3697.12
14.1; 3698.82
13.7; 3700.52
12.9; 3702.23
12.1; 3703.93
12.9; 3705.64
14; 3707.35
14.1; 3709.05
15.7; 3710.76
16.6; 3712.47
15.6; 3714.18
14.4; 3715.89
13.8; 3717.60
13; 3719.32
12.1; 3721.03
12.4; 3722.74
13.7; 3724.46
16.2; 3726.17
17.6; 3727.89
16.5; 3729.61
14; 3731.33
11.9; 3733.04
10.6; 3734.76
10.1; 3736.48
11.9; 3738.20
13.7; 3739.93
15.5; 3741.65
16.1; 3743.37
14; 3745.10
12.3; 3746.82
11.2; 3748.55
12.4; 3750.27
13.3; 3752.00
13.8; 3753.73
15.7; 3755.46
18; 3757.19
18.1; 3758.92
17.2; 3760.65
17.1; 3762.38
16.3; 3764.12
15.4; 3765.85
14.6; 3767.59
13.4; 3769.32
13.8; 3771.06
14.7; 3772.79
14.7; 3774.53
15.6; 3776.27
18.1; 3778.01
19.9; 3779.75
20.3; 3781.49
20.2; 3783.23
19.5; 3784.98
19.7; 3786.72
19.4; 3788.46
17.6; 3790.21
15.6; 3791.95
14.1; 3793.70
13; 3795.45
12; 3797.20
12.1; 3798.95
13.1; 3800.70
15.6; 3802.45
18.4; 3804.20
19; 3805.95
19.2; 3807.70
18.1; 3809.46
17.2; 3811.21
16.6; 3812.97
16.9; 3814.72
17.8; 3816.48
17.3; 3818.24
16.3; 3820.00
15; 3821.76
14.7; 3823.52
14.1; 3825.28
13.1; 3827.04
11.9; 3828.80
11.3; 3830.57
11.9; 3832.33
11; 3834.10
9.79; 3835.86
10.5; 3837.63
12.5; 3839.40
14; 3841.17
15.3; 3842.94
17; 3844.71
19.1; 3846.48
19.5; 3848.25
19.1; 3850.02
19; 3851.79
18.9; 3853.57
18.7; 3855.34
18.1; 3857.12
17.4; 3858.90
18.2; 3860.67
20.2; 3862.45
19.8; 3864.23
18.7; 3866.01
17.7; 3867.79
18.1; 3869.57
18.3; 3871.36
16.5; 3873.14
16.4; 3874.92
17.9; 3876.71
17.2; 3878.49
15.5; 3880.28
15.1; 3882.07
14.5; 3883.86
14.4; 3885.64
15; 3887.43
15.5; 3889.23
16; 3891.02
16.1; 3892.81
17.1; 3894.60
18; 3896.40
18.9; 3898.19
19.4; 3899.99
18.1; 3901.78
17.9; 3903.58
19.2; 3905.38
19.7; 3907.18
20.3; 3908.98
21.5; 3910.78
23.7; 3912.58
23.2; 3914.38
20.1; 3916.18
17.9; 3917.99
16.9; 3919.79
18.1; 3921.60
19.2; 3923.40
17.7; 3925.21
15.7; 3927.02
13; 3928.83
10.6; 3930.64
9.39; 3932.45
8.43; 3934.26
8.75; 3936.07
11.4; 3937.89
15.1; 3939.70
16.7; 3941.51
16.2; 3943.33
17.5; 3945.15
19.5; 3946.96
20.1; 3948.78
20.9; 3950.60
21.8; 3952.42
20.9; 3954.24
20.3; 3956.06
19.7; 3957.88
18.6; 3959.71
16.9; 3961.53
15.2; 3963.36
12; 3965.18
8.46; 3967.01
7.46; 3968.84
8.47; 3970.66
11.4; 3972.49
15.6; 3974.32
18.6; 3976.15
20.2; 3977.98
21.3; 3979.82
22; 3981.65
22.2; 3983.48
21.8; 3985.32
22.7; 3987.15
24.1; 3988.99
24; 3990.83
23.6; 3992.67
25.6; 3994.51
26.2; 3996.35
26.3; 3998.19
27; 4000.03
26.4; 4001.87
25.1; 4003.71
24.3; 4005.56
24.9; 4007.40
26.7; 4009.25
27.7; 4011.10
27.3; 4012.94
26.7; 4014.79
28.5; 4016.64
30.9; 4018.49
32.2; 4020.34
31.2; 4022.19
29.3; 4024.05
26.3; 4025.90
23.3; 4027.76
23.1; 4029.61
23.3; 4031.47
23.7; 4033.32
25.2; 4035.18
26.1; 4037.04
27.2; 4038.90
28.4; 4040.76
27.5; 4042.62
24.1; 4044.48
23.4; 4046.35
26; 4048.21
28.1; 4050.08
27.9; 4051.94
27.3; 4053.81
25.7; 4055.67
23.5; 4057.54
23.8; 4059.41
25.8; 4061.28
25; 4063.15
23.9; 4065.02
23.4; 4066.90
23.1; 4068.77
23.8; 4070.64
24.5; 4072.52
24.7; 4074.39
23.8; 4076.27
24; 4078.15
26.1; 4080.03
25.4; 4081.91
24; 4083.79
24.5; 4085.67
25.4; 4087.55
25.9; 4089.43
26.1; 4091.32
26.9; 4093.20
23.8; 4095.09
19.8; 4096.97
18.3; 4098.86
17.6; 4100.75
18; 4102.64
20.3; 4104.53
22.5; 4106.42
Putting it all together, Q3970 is 1.63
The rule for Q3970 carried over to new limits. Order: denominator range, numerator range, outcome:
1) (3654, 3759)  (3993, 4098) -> 2.14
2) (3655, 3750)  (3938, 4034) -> 1.77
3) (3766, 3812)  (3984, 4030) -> 1.78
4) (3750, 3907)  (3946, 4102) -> 1.57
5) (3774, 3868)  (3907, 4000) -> 1.18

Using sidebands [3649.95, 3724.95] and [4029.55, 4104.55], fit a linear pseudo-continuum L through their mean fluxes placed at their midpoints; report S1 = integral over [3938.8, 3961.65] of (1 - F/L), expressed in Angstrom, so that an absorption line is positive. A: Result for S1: 2.7 Angstrom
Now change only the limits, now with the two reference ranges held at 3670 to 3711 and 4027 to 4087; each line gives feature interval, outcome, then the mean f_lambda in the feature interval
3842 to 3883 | 2.8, 17.9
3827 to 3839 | 4.6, 11.3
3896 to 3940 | 8.3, 16.9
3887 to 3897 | 1.9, 16.3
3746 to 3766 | 1.3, 15.1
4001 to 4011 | -0.9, 25.6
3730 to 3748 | 2.9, 13.1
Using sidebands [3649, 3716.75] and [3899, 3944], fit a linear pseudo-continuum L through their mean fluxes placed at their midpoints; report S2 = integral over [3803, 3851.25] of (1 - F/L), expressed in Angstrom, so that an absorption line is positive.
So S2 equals 1.4 Angstrom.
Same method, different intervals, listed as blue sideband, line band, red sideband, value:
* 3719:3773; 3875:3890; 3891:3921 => 2.23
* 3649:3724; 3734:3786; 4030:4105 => 3.67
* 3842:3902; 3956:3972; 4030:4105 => 5.39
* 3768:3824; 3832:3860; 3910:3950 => 1.09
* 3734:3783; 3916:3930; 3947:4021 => 1.93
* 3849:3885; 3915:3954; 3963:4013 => 6.87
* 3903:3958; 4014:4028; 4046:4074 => -3.74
